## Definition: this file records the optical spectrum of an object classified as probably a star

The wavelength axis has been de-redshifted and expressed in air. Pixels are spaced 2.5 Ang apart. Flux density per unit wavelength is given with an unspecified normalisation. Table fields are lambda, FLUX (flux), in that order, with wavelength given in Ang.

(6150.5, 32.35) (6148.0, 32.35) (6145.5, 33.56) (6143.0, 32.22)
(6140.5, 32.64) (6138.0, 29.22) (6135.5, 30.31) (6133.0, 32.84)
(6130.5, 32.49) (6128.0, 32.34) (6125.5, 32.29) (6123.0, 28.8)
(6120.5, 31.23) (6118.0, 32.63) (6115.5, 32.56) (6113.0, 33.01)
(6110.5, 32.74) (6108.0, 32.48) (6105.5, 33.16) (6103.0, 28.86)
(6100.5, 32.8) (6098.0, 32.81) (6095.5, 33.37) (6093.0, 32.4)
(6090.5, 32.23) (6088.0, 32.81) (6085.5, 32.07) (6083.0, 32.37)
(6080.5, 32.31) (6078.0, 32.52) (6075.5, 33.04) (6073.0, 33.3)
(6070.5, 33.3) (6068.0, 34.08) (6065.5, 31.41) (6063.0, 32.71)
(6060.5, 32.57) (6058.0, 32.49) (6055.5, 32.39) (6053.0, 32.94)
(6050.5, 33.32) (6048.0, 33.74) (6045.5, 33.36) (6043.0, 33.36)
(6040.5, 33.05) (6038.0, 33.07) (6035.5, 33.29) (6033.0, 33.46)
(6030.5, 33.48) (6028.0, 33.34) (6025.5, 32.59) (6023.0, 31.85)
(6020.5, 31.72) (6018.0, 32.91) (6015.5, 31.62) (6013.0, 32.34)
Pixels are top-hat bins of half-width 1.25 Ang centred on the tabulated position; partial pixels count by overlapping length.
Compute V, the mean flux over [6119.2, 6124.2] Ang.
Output 30.1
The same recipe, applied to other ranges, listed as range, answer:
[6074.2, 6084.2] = 32.6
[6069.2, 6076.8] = 33.2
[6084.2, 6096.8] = 32.6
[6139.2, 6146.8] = 32.8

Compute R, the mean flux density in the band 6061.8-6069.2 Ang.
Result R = 32.7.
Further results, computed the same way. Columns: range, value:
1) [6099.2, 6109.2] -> 31.8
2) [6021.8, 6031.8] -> 32.8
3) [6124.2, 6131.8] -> 32.4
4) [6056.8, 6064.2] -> 32.6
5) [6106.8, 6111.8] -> 32.6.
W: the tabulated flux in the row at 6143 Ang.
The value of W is 32.22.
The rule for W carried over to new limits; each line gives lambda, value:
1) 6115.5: 32.56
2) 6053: 32.94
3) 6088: 32.81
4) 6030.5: 33.48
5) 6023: 31.85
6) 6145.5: 33.56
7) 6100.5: 32.8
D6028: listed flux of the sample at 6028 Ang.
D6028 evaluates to 33.34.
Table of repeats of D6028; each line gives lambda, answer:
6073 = 33.3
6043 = 33.36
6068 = 34.08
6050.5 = 33.32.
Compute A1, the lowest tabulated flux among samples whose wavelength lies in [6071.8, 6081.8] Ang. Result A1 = 32.31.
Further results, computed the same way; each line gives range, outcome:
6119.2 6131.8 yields 28.8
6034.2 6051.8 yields 33.05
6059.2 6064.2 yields 32.57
